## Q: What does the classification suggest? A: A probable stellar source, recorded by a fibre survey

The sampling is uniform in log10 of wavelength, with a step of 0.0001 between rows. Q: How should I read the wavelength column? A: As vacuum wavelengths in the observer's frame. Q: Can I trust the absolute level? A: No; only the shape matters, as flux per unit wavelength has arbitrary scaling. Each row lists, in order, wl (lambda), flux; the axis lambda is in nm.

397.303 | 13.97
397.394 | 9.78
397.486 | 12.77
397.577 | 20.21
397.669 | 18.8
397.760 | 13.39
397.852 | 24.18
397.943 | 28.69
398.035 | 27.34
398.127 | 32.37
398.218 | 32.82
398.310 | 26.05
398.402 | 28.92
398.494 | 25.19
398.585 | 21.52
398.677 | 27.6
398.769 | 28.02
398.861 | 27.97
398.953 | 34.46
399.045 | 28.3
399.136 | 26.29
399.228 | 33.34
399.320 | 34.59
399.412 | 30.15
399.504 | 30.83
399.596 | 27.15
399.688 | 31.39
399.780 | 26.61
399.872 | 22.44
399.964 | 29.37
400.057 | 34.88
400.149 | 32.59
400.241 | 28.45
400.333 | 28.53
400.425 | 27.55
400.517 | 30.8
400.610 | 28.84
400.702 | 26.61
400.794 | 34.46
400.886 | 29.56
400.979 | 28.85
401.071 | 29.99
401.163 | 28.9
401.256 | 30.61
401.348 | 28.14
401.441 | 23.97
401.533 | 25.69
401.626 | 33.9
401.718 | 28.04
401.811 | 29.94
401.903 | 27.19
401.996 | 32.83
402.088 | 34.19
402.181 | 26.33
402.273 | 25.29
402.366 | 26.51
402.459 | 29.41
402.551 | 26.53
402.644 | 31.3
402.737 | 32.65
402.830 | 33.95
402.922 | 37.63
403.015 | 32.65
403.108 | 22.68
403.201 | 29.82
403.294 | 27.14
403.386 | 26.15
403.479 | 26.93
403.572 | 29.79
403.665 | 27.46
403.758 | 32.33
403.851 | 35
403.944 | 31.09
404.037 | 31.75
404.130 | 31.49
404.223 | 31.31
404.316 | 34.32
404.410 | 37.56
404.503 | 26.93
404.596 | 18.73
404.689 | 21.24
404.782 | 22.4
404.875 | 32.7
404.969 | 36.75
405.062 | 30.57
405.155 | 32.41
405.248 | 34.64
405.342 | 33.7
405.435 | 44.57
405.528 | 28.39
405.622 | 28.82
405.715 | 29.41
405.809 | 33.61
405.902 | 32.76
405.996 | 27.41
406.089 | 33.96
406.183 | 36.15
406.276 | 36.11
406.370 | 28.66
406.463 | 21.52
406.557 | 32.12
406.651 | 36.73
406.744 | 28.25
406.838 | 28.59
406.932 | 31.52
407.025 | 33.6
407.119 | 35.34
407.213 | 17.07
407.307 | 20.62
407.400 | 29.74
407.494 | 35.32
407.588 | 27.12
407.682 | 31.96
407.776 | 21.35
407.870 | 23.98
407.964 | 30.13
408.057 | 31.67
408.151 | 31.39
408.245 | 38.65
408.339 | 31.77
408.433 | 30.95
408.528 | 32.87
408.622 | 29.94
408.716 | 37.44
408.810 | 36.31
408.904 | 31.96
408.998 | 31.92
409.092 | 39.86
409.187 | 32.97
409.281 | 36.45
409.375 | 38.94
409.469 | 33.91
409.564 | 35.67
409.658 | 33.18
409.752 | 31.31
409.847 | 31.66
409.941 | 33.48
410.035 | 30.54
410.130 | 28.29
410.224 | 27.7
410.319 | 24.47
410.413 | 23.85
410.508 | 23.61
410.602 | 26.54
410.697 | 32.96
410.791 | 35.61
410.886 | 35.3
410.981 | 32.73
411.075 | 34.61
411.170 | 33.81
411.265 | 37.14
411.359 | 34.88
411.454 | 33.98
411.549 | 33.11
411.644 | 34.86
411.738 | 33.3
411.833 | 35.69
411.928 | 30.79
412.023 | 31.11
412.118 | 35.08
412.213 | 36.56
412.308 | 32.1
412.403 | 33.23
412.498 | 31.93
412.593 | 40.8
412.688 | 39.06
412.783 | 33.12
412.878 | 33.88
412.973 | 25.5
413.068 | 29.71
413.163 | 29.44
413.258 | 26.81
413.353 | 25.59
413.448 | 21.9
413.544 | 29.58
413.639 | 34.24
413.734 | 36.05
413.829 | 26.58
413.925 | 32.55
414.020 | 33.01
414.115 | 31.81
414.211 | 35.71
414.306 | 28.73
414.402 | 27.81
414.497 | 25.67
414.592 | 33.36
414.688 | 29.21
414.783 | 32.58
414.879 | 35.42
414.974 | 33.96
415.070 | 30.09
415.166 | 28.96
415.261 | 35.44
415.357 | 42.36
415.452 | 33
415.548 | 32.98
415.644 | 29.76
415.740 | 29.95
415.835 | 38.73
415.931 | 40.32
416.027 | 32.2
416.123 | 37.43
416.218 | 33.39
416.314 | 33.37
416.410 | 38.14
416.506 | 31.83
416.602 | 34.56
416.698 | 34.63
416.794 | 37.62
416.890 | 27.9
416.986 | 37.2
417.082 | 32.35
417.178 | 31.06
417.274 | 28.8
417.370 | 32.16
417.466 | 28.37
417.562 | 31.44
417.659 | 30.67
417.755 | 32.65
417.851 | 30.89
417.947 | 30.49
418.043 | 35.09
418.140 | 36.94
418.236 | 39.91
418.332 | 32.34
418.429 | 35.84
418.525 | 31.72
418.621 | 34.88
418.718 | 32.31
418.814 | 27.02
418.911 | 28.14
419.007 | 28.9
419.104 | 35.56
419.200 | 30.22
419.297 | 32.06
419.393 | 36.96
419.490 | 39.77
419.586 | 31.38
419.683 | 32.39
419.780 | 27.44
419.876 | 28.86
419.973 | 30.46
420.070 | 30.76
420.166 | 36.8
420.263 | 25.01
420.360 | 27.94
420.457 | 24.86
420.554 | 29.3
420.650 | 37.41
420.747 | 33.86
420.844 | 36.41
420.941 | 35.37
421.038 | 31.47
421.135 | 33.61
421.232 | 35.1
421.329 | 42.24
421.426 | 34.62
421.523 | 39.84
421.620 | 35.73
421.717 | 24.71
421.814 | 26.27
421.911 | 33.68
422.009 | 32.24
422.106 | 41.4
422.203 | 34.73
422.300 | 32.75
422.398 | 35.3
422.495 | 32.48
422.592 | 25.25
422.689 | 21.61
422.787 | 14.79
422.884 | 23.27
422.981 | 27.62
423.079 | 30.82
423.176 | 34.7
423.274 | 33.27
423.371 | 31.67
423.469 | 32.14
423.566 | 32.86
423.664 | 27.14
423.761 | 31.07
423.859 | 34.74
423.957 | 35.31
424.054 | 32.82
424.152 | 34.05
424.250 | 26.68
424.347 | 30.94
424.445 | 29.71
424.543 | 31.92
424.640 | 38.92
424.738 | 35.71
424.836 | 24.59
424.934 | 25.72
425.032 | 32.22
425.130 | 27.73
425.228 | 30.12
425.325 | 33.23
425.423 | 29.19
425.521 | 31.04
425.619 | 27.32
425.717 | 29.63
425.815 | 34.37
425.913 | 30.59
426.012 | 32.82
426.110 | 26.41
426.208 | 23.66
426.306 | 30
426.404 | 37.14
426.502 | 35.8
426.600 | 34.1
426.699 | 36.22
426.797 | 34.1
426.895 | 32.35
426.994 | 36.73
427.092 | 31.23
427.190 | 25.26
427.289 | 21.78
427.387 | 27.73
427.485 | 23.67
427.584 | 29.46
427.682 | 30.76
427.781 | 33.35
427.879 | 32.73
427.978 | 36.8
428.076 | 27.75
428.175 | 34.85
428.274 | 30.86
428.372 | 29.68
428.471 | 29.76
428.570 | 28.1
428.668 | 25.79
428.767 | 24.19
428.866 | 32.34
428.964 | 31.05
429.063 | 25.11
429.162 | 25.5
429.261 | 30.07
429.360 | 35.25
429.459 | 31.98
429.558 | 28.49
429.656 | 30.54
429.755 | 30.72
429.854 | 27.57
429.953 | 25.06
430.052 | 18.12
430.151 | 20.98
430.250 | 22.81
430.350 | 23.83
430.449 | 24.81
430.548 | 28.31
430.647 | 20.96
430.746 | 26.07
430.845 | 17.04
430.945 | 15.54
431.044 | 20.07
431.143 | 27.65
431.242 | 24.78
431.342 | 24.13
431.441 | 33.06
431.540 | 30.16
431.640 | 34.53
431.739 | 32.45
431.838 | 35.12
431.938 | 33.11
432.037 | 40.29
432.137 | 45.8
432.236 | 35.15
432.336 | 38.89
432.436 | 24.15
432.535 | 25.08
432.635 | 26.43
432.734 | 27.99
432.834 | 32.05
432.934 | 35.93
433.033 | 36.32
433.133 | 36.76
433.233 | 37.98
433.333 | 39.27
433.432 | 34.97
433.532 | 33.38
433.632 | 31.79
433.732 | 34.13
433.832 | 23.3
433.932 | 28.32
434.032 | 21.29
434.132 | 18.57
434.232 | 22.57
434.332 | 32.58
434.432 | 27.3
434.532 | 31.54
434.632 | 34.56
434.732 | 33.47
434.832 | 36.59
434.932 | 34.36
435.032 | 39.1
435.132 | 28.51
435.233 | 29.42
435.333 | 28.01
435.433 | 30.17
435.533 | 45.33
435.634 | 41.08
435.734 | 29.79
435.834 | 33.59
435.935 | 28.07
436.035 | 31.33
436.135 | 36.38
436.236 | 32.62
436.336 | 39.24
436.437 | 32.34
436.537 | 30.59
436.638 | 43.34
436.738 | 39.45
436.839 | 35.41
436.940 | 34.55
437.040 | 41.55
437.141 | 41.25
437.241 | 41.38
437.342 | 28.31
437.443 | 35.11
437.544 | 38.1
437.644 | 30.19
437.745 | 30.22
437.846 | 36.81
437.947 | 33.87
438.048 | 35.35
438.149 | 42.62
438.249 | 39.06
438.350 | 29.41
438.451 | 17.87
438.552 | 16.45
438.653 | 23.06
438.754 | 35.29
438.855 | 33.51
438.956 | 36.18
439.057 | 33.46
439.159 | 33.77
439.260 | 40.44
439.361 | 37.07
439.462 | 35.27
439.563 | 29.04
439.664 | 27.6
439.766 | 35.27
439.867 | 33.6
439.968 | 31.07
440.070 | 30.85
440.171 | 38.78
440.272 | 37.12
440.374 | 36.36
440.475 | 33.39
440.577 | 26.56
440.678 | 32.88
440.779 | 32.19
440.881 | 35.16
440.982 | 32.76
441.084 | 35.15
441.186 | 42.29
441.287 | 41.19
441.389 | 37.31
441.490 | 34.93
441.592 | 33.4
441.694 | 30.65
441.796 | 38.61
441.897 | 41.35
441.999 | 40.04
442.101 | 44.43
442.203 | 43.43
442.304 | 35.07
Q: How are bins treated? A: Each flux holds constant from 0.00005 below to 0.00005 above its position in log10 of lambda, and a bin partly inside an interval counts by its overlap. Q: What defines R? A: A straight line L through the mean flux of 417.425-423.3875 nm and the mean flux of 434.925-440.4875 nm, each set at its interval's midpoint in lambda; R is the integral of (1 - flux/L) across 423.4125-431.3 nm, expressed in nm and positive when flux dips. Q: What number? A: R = 0.85 nm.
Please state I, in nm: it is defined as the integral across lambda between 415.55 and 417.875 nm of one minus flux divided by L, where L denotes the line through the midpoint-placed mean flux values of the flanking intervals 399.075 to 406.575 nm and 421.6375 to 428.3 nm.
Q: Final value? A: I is -0.20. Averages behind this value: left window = 30.1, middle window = 33.2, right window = 30.8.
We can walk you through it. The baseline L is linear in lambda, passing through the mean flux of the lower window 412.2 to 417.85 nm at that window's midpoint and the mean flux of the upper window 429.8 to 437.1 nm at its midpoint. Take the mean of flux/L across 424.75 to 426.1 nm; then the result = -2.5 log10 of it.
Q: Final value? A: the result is 0.058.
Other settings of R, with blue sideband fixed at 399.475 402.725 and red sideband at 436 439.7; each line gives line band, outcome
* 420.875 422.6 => -0.11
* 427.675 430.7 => 0.42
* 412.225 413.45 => -0.03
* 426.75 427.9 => 0.10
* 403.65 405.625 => -0.11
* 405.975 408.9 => -0.07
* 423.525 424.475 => 0.02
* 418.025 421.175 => -0.08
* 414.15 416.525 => -0.17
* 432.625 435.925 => 0.15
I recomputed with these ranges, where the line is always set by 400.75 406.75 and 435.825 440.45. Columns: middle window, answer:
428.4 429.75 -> 0.16 nm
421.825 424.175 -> 0.10 nm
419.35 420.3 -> 0.00 nm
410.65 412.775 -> -0.22 nm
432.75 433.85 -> -0.03 nm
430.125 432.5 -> 0.35 nm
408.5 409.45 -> -0.12 nm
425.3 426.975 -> 0.05 nm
